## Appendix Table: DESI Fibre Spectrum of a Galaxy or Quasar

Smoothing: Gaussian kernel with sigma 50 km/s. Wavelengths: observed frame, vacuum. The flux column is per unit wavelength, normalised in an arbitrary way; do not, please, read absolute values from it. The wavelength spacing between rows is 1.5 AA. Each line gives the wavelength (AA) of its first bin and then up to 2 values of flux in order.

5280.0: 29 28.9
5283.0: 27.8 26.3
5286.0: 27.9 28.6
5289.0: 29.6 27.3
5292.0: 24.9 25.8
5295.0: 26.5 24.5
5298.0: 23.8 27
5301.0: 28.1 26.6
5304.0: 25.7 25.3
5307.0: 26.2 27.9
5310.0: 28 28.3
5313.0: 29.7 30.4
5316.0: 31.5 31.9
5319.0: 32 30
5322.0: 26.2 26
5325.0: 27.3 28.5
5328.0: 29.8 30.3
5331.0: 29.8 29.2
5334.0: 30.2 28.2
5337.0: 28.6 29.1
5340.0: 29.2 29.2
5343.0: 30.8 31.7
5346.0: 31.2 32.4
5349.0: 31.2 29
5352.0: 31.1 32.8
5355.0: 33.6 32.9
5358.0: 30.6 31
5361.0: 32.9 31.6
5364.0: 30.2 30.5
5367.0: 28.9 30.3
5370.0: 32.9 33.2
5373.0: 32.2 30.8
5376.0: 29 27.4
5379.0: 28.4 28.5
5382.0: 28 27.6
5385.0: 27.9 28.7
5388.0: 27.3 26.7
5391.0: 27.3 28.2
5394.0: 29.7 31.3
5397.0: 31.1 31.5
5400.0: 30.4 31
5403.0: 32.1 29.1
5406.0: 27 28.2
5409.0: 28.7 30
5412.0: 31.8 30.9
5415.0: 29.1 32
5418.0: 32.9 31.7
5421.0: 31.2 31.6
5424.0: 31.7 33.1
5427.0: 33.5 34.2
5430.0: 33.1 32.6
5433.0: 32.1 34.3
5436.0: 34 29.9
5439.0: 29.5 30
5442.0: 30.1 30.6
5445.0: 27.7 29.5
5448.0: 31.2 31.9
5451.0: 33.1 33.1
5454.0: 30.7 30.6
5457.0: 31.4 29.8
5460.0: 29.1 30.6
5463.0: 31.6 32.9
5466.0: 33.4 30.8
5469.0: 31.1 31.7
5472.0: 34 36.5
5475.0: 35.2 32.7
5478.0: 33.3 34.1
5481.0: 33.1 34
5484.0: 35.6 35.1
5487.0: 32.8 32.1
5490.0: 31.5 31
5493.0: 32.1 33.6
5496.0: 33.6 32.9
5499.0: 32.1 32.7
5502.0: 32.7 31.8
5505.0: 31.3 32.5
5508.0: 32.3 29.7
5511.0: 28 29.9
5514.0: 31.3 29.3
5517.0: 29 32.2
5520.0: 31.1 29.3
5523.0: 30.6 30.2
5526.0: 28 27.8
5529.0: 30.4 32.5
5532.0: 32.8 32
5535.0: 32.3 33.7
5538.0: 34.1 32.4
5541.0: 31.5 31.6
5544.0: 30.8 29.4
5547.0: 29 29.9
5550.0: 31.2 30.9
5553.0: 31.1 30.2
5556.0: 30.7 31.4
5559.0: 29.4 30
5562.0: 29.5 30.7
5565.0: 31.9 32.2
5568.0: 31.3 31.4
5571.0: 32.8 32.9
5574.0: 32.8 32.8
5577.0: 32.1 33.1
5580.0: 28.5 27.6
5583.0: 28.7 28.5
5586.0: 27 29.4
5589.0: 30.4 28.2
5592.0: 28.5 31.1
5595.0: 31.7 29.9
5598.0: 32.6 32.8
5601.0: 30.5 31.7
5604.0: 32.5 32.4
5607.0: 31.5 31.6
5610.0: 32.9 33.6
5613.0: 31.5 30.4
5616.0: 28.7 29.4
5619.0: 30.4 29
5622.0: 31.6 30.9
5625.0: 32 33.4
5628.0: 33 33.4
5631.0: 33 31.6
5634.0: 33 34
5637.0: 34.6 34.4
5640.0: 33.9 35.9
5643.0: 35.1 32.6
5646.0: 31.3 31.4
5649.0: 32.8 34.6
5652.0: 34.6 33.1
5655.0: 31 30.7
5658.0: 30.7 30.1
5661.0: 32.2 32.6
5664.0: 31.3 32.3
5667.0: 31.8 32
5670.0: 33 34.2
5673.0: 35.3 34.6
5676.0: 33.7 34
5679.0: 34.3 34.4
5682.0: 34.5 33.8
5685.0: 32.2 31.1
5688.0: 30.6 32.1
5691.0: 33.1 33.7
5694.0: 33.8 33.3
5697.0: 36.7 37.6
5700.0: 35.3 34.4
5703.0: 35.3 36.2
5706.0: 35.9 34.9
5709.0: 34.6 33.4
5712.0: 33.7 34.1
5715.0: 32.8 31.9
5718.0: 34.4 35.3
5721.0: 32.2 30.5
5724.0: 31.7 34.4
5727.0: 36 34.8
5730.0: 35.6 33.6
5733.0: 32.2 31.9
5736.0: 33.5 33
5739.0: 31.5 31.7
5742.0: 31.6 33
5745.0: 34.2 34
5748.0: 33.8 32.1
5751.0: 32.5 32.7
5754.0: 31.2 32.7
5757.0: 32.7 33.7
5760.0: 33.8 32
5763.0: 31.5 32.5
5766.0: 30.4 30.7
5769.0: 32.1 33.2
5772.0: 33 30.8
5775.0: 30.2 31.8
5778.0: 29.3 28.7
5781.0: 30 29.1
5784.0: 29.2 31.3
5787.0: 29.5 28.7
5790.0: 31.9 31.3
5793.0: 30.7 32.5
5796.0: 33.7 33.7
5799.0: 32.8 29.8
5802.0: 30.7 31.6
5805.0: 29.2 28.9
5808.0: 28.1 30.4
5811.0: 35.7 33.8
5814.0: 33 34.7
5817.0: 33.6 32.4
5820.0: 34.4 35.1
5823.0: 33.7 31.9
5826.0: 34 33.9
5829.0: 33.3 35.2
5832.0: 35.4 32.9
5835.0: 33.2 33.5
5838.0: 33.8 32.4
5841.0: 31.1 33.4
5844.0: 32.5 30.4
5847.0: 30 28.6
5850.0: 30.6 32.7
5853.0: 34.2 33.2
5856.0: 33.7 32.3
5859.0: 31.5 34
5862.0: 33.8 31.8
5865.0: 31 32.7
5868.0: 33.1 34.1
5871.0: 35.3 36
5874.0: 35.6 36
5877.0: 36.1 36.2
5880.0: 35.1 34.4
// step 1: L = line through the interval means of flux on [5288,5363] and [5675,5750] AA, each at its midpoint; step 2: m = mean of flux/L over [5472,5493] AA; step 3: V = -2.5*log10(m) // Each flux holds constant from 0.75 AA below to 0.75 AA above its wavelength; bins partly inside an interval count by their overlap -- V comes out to -0.09 mag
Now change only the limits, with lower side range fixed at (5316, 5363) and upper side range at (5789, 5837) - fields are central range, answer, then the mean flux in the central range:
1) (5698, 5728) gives -0.07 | 34.2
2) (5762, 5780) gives 0.04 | 31.2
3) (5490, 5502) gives -0.05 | 32.5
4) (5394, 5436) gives -0.02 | 31.4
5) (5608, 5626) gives 0.02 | 31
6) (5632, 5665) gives -0.03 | 32.8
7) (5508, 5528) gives 0.05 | 29.8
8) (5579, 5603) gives 0.06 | 29.8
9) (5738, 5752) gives -0.01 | 32.7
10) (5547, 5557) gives 0.03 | 30.6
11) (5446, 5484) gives -0.05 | 32.3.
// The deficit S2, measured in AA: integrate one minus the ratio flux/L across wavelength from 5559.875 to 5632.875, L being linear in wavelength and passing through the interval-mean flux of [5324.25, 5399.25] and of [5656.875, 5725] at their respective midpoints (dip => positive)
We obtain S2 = 3.1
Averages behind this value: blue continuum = 30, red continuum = 33.4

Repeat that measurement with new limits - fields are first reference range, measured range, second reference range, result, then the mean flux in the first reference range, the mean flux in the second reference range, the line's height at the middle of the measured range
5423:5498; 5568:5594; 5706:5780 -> 1.67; 32.2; 32.7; 32.5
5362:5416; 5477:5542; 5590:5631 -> -2.65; 29.7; 31.4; 30.6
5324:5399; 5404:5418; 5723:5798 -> 0.19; 30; 32.1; 30.2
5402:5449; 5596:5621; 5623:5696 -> 0.97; 31.1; 33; 32.6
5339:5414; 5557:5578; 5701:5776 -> 0.11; 30.2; 33.1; 31.7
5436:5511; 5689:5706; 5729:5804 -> -1.53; 32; 31.9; 31.9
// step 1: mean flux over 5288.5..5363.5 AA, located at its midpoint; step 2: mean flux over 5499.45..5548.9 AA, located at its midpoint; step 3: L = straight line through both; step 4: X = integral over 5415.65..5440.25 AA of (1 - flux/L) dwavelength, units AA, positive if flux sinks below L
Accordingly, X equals -1.8 AA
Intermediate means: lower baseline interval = 29.1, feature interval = 32.3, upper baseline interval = 31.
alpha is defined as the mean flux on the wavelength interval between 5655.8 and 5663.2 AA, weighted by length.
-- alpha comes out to 31.3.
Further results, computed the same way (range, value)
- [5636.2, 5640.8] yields 34.3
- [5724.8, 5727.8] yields 35.2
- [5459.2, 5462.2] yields 29.8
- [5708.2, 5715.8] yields 33.7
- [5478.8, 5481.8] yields 33.6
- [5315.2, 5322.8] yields 30.3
